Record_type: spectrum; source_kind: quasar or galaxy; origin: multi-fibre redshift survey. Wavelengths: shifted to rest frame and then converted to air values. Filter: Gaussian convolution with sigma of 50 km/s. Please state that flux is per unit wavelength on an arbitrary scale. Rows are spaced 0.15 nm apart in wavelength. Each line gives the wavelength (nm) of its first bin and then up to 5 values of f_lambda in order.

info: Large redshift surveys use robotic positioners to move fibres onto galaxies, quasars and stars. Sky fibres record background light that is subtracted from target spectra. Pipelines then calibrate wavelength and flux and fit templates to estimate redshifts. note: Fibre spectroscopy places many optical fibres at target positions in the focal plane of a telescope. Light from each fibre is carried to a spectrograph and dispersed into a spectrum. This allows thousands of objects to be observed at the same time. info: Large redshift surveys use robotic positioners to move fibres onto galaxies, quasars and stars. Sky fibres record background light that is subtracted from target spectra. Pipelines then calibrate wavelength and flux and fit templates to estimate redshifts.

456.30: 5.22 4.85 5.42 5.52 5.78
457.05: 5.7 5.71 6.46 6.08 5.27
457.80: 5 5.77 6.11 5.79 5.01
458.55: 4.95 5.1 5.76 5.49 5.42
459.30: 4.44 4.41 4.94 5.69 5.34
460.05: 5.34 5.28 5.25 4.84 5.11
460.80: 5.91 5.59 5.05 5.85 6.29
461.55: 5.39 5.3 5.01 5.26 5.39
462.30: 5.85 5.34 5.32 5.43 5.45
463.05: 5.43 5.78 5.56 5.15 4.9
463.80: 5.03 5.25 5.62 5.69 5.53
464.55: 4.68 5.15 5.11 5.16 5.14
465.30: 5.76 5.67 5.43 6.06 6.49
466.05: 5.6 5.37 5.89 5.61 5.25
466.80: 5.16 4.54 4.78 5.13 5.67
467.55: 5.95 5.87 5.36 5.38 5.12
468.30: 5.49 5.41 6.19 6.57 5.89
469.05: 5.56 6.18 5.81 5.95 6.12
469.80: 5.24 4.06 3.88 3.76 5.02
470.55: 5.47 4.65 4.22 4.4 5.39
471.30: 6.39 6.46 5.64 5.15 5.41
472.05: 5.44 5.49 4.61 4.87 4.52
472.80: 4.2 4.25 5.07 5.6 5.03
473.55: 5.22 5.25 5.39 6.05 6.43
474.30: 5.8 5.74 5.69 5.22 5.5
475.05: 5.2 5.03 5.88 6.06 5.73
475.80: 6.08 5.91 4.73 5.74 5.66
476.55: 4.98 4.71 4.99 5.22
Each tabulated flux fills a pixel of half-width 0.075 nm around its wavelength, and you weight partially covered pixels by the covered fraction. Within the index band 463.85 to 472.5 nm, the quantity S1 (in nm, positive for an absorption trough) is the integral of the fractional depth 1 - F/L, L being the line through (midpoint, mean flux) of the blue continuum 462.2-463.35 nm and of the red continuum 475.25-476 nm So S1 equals 0.44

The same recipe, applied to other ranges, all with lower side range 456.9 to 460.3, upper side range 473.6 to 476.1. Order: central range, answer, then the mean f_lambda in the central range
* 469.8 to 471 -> 0.24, 4.49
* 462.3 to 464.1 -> 0.04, 5.36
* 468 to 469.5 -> -0.06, 5.79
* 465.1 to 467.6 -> 0.01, 5.5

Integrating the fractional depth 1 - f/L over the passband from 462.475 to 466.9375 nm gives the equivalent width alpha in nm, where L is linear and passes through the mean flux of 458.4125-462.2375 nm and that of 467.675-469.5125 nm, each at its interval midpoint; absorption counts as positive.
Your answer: 0.087 nm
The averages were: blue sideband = 5.29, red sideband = 5.74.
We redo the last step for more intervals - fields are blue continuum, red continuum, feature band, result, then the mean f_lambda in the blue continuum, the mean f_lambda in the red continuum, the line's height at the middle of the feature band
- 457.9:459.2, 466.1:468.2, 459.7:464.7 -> 0.05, 5.48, 5.37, 5.44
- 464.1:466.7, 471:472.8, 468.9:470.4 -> 0.05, 5.51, 5.31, 5.38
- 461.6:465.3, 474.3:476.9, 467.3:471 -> 0.03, 5.32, 5.48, 5.39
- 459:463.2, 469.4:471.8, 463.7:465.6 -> -0.02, 5.34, 5.12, 5.26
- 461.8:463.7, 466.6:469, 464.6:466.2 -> -0.03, 5.39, 5.49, 5.44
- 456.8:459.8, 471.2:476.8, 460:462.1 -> 0.02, 5.44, 5.41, 5.44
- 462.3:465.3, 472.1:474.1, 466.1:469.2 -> -0.18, 5.33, 5.06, 5.22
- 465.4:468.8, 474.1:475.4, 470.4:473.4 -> 0.25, 5.56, 5.59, 5.58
